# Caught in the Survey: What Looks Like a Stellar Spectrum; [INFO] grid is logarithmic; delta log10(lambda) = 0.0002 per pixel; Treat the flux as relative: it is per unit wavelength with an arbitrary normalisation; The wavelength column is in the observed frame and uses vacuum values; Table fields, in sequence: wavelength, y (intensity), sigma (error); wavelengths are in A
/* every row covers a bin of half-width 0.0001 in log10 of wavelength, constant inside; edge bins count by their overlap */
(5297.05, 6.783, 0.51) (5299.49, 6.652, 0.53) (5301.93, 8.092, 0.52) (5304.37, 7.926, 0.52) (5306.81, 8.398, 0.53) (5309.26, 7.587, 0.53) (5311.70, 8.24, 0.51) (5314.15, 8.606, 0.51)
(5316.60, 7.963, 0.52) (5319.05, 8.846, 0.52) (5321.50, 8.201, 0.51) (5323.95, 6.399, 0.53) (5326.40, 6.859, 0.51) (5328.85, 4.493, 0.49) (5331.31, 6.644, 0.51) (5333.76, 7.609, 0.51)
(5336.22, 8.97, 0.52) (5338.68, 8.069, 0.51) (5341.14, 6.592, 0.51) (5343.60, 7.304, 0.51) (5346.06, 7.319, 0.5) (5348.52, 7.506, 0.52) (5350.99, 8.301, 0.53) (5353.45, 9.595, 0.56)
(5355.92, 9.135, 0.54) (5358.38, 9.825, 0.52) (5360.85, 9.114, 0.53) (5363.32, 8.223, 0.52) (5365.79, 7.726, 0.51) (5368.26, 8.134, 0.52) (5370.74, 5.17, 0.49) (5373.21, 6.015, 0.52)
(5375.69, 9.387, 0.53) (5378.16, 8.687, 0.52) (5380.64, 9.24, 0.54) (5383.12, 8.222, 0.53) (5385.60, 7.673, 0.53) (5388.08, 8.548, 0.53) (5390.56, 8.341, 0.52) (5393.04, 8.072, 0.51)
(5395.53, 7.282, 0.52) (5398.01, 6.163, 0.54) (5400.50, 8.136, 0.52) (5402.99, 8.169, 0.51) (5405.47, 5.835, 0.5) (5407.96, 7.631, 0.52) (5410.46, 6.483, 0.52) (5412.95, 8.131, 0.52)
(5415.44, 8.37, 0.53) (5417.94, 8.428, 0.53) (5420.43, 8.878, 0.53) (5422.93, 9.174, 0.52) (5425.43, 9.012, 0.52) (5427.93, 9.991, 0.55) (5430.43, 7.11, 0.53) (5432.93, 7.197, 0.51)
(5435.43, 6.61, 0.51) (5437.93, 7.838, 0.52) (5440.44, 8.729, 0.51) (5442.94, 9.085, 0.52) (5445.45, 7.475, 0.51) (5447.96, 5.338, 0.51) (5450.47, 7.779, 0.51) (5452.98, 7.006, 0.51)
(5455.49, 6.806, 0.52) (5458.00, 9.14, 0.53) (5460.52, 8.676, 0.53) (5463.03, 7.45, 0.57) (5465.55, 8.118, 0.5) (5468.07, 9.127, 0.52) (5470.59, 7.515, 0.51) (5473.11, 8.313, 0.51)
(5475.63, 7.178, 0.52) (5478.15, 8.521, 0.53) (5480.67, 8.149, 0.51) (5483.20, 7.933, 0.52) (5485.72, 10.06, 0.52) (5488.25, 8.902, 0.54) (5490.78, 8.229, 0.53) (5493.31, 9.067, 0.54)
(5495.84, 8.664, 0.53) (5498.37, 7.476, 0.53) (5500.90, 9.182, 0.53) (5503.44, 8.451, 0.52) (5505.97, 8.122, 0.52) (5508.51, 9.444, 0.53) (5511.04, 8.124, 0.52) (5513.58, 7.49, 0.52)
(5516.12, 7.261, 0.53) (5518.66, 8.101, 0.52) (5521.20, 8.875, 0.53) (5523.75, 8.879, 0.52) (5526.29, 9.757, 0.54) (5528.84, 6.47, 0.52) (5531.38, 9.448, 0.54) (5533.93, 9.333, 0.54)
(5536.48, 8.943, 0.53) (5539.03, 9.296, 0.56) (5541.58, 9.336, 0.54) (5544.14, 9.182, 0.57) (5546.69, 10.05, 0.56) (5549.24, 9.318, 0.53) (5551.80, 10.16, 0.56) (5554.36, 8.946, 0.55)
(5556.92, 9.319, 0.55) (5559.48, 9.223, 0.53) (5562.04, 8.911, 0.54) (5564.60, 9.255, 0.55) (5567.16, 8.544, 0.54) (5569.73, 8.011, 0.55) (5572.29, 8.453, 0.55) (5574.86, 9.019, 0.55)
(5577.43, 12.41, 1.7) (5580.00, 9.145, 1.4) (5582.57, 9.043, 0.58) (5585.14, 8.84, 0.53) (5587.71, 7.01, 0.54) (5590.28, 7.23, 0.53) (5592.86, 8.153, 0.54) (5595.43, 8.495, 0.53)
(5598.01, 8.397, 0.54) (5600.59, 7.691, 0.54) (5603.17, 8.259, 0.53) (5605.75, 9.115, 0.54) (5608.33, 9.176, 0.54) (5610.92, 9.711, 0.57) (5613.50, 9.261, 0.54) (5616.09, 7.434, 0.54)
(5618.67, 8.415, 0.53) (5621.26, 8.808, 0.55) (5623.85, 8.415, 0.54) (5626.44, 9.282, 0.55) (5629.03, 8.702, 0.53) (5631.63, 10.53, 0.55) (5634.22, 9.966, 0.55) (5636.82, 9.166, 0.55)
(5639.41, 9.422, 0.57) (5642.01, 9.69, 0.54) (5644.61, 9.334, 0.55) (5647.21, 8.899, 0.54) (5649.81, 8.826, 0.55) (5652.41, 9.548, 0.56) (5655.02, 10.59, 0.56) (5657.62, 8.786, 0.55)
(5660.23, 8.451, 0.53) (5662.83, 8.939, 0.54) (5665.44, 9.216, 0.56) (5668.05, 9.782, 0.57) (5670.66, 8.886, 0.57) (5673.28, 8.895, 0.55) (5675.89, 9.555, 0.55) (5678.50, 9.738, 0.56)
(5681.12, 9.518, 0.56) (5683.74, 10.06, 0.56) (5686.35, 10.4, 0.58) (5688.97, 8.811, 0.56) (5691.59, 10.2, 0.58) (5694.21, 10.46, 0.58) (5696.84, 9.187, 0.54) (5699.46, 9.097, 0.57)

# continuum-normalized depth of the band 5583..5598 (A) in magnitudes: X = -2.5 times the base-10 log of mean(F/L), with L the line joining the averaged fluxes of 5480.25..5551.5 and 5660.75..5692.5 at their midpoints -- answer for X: 0.129 mag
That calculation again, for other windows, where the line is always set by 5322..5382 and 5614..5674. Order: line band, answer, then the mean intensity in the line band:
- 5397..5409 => 0.12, 7.2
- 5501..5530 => 0.03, 8.31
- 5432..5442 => 0.07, 7.66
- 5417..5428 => -0.12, 9.02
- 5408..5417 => 0.05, 7.68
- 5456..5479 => 0.02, 8.17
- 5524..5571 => -0.05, 9.08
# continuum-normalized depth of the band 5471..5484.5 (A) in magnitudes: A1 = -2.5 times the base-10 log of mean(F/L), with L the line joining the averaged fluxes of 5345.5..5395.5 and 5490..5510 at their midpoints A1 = 0.07 mag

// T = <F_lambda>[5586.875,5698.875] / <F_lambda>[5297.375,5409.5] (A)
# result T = 1.2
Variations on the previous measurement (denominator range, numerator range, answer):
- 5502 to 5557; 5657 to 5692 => 1.06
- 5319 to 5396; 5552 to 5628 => 1.12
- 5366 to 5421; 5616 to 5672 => 1.18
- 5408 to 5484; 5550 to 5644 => 1.12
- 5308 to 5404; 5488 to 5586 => 1.13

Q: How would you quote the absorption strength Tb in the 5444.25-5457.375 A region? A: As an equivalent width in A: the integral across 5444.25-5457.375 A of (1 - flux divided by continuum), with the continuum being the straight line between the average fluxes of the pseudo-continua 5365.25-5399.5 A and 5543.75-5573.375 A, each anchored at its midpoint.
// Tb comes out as 2.1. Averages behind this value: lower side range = 7.76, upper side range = 9.12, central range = 6.99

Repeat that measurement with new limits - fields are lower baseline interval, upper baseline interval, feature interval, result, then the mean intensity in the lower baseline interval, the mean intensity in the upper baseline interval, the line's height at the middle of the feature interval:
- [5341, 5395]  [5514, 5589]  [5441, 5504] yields 3.33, 8.12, 8.97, 8.6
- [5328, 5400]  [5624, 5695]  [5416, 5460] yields 1.39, 7.86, 9.45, 8.26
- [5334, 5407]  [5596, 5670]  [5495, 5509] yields 0.00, 7.95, 9.06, 8.51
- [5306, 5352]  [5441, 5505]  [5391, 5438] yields 0.53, 7.56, 8.15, 7.91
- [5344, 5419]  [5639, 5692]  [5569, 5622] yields 2.12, 7.95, 9.39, 9.04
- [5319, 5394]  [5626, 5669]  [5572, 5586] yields -0.89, 7.86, 9.36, 9.01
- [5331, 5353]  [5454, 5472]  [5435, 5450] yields 0.86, 7.7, 8.1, 8.04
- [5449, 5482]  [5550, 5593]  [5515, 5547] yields -0.89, 7.97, 8.95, 8.57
